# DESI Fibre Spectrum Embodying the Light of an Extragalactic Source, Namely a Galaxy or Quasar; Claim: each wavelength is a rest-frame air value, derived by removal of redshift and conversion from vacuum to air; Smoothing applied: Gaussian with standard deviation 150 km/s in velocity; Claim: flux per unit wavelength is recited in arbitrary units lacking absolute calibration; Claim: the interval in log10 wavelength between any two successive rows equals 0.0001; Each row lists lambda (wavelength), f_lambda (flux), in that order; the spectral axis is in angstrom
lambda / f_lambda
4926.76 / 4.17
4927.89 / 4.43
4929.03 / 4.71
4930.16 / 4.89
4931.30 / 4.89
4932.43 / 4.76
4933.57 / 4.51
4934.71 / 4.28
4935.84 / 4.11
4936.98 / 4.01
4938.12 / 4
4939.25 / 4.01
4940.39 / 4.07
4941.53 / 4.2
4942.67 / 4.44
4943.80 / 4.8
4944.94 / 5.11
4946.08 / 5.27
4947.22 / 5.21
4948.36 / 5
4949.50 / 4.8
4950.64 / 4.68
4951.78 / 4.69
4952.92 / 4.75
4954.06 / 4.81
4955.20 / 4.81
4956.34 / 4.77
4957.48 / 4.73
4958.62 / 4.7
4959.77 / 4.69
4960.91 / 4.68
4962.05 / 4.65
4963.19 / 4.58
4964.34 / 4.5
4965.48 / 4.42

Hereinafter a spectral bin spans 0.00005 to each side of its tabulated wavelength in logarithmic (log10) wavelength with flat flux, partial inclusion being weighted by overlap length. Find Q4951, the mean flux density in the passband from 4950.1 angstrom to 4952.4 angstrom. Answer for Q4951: 4.69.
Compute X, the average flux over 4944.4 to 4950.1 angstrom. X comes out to 5.07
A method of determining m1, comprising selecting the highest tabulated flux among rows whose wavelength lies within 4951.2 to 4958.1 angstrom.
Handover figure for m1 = 4.81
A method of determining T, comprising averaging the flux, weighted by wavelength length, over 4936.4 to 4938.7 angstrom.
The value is 4.01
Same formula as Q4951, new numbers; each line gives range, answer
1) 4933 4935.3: 4.39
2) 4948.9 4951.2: 4.74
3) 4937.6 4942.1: 4.07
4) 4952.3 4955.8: 4.79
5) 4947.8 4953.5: 4.78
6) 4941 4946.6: 4.77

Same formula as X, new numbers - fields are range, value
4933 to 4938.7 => 4.18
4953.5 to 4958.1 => 4.78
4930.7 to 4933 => 4.82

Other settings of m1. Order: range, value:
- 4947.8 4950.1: 5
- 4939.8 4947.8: 5.27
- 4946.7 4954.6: 5.21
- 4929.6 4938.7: 4.89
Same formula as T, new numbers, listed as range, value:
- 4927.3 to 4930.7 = 4.68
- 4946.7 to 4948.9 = 5.1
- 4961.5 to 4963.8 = 4.6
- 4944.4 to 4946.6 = 5.19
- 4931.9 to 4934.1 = 4.63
